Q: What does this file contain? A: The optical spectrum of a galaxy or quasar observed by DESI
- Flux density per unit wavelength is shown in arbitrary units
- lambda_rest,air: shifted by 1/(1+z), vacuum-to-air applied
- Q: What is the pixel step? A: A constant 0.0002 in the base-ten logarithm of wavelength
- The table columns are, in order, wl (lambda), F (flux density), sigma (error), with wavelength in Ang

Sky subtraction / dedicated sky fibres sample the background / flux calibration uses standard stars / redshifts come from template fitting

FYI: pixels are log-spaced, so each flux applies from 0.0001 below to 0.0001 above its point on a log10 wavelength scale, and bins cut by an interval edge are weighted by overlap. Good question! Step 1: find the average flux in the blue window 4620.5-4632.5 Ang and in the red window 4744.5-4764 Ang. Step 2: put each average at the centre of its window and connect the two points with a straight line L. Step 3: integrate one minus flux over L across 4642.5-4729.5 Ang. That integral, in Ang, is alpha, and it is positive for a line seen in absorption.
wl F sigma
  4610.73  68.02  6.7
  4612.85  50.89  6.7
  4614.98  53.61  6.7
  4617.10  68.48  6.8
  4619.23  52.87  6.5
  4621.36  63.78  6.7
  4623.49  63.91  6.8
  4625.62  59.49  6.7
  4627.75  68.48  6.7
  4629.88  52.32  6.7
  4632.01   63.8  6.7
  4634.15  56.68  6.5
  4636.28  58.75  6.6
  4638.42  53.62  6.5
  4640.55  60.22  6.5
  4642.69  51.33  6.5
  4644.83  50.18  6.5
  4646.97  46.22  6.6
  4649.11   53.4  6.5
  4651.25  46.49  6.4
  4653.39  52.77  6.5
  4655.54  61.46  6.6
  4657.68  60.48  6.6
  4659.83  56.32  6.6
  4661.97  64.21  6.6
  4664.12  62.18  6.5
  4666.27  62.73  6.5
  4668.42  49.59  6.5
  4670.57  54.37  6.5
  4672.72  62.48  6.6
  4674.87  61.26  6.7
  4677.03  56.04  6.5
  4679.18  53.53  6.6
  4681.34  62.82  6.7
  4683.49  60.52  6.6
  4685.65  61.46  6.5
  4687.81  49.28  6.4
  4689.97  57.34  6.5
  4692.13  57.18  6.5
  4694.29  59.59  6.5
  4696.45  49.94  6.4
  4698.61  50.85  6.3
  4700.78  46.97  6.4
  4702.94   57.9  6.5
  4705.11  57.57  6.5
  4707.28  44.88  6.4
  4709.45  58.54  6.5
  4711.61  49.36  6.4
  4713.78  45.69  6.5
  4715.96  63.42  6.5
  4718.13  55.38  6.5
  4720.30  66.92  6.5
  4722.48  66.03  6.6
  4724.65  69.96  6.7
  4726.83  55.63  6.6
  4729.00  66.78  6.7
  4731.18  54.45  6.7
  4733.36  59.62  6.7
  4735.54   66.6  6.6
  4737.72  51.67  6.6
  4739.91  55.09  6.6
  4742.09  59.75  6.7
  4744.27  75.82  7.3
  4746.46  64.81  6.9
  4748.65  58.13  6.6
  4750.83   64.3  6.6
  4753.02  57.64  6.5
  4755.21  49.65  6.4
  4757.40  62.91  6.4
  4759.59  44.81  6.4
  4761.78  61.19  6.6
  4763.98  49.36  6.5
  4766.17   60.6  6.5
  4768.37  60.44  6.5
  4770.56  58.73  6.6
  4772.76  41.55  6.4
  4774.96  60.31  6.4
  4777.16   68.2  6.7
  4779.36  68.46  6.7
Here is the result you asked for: 5.2 Ang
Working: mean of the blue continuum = 61.9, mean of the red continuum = 58.2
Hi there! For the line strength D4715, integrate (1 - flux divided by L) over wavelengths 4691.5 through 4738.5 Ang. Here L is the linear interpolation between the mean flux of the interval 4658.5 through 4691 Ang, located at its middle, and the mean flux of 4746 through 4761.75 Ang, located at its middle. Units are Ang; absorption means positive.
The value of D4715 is 0.6 Ang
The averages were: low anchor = 58.3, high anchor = 57.4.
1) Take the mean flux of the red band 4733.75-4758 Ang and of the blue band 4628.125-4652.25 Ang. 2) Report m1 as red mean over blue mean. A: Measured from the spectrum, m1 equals 1.11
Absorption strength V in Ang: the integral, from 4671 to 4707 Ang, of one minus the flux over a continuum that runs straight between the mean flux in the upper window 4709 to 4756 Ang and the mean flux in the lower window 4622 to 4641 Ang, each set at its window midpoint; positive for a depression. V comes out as 2.2 Ang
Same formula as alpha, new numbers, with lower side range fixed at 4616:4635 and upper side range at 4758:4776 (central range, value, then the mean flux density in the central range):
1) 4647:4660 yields 1.2 Ang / 54.4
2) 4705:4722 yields 0.5 Ang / 55.5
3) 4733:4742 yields -0.3 Ang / 58.3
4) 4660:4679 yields 0.1 Ang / 58.7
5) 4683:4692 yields 0.2 Ang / 56.9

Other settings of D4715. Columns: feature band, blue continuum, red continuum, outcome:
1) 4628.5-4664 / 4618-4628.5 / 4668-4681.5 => 2.24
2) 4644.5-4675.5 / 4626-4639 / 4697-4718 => 0.24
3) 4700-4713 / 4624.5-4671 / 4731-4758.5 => 1.39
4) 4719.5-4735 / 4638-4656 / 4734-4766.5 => -1.47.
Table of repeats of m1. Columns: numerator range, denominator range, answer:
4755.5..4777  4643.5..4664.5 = 1.01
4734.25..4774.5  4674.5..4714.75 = 1.06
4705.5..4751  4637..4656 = 1.13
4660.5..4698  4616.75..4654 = 1.02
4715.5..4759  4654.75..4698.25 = 1.05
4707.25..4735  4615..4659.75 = 1.03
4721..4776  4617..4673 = 1.03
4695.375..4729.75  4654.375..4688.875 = 0.96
